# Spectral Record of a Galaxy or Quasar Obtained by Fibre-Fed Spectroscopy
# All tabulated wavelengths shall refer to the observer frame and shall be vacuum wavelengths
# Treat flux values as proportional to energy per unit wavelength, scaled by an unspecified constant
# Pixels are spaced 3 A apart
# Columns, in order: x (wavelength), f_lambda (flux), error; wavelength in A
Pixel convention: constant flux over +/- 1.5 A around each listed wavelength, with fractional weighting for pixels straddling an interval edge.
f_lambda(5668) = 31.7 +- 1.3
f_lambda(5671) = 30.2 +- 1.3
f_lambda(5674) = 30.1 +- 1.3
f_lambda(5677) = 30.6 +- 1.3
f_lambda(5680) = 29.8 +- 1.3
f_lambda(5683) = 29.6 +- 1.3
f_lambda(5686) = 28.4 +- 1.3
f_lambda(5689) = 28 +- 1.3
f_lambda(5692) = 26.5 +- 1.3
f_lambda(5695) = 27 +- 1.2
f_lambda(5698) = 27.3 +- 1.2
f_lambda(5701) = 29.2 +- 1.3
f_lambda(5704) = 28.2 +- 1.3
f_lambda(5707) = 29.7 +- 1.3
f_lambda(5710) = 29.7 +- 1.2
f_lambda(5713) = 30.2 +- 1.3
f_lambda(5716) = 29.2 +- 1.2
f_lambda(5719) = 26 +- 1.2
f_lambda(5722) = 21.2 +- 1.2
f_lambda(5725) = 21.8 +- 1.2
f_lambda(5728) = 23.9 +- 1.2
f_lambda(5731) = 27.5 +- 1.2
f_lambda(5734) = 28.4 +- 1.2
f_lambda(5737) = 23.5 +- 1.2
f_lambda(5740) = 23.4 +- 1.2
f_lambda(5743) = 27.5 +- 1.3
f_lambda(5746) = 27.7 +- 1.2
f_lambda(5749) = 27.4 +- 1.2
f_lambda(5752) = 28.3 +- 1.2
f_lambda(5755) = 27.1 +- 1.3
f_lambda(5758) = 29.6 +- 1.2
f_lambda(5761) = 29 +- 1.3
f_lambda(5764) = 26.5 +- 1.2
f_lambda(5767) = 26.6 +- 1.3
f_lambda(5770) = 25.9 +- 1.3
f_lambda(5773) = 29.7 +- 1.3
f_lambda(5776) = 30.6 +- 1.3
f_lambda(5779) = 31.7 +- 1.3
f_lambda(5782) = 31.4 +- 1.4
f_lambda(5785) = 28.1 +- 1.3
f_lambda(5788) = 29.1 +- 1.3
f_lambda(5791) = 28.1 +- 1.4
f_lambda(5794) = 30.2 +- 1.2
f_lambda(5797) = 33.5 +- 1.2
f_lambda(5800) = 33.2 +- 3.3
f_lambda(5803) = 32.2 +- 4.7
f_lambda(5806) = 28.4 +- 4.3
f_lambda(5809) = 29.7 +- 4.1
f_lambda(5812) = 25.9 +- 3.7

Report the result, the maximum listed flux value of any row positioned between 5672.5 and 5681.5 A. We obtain 30.6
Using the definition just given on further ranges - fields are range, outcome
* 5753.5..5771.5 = 29.6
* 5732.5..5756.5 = 28.4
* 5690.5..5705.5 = 29.2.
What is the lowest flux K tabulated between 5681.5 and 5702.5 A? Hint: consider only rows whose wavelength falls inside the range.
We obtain 26.5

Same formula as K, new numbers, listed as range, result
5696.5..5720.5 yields 26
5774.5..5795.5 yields 28.1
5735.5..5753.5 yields 23.4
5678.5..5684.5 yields 29.6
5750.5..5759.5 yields 27.1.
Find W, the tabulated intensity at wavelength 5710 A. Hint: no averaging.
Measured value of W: 29.7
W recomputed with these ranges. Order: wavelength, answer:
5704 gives 28.2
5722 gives 21.2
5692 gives 26.5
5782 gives 31.4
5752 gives 28.3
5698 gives 27.3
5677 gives 30.6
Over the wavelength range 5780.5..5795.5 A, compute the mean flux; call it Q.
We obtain 29.4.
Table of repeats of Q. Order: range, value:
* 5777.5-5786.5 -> 30.4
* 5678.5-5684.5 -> 29.7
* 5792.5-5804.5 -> 32.3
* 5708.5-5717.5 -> 29.7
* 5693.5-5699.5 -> 27.2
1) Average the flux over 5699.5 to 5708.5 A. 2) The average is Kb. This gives 29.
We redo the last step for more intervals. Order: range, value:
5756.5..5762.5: 29.3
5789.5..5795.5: 29.2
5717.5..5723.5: 23.6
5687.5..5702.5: 27.6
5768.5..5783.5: 29.9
